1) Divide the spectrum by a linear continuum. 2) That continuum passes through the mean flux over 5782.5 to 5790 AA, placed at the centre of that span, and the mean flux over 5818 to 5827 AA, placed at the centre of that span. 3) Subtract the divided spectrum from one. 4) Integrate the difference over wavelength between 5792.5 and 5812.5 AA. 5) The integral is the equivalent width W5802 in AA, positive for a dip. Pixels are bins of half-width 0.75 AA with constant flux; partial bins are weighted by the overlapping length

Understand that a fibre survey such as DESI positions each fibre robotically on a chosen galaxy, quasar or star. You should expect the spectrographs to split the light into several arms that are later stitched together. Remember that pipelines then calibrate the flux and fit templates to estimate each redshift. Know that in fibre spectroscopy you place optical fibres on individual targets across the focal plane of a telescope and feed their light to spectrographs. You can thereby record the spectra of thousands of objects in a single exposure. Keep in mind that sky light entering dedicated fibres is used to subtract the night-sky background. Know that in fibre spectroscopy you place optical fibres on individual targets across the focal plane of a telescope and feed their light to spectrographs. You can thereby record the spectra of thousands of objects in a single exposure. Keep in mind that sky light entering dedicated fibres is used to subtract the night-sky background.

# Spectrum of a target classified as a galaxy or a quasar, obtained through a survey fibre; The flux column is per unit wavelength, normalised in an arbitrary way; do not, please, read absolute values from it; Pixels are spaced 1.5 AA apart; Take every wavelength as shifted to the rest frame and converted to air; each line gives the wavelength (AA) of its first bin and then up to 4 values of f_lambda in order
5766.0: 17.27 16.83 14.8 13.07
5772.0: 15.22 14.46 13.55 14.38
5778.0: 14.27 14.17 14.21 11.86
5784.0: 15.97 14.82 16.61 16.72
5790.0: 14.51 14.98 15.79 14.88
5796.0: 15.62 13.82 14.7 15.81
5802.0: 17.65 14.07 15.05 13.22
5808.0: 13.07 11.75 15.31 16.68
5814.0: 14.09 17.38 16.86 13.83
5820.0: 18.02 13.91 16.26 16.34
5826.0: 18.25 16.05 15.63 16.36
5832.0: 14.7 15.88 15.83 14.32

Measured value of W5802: 1.3 AA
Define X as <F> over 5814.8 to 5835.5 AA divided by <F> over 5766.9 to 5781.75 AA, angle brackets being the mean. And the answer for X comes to 1.11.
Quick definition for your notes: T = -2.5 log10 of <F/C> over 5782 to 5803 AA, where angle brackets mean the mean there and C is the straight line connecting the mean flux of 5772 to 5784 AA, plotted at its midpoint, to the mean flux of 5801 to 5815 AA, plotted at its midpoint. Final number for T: -0.07 mag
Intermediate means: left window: 14.1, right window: 14.6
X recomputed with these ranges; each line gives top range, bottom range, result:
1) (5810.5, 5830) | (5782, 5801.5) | 1.06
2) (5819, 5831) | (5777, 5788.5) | 1.11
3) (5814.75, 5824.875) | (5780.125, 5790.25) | 1.07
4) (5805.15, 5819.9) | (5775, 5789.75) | 1.01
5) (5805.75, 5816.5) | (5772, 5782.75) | 1.04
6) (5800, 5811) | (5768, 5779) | 1.01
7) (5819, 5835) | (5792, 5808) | 1.08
